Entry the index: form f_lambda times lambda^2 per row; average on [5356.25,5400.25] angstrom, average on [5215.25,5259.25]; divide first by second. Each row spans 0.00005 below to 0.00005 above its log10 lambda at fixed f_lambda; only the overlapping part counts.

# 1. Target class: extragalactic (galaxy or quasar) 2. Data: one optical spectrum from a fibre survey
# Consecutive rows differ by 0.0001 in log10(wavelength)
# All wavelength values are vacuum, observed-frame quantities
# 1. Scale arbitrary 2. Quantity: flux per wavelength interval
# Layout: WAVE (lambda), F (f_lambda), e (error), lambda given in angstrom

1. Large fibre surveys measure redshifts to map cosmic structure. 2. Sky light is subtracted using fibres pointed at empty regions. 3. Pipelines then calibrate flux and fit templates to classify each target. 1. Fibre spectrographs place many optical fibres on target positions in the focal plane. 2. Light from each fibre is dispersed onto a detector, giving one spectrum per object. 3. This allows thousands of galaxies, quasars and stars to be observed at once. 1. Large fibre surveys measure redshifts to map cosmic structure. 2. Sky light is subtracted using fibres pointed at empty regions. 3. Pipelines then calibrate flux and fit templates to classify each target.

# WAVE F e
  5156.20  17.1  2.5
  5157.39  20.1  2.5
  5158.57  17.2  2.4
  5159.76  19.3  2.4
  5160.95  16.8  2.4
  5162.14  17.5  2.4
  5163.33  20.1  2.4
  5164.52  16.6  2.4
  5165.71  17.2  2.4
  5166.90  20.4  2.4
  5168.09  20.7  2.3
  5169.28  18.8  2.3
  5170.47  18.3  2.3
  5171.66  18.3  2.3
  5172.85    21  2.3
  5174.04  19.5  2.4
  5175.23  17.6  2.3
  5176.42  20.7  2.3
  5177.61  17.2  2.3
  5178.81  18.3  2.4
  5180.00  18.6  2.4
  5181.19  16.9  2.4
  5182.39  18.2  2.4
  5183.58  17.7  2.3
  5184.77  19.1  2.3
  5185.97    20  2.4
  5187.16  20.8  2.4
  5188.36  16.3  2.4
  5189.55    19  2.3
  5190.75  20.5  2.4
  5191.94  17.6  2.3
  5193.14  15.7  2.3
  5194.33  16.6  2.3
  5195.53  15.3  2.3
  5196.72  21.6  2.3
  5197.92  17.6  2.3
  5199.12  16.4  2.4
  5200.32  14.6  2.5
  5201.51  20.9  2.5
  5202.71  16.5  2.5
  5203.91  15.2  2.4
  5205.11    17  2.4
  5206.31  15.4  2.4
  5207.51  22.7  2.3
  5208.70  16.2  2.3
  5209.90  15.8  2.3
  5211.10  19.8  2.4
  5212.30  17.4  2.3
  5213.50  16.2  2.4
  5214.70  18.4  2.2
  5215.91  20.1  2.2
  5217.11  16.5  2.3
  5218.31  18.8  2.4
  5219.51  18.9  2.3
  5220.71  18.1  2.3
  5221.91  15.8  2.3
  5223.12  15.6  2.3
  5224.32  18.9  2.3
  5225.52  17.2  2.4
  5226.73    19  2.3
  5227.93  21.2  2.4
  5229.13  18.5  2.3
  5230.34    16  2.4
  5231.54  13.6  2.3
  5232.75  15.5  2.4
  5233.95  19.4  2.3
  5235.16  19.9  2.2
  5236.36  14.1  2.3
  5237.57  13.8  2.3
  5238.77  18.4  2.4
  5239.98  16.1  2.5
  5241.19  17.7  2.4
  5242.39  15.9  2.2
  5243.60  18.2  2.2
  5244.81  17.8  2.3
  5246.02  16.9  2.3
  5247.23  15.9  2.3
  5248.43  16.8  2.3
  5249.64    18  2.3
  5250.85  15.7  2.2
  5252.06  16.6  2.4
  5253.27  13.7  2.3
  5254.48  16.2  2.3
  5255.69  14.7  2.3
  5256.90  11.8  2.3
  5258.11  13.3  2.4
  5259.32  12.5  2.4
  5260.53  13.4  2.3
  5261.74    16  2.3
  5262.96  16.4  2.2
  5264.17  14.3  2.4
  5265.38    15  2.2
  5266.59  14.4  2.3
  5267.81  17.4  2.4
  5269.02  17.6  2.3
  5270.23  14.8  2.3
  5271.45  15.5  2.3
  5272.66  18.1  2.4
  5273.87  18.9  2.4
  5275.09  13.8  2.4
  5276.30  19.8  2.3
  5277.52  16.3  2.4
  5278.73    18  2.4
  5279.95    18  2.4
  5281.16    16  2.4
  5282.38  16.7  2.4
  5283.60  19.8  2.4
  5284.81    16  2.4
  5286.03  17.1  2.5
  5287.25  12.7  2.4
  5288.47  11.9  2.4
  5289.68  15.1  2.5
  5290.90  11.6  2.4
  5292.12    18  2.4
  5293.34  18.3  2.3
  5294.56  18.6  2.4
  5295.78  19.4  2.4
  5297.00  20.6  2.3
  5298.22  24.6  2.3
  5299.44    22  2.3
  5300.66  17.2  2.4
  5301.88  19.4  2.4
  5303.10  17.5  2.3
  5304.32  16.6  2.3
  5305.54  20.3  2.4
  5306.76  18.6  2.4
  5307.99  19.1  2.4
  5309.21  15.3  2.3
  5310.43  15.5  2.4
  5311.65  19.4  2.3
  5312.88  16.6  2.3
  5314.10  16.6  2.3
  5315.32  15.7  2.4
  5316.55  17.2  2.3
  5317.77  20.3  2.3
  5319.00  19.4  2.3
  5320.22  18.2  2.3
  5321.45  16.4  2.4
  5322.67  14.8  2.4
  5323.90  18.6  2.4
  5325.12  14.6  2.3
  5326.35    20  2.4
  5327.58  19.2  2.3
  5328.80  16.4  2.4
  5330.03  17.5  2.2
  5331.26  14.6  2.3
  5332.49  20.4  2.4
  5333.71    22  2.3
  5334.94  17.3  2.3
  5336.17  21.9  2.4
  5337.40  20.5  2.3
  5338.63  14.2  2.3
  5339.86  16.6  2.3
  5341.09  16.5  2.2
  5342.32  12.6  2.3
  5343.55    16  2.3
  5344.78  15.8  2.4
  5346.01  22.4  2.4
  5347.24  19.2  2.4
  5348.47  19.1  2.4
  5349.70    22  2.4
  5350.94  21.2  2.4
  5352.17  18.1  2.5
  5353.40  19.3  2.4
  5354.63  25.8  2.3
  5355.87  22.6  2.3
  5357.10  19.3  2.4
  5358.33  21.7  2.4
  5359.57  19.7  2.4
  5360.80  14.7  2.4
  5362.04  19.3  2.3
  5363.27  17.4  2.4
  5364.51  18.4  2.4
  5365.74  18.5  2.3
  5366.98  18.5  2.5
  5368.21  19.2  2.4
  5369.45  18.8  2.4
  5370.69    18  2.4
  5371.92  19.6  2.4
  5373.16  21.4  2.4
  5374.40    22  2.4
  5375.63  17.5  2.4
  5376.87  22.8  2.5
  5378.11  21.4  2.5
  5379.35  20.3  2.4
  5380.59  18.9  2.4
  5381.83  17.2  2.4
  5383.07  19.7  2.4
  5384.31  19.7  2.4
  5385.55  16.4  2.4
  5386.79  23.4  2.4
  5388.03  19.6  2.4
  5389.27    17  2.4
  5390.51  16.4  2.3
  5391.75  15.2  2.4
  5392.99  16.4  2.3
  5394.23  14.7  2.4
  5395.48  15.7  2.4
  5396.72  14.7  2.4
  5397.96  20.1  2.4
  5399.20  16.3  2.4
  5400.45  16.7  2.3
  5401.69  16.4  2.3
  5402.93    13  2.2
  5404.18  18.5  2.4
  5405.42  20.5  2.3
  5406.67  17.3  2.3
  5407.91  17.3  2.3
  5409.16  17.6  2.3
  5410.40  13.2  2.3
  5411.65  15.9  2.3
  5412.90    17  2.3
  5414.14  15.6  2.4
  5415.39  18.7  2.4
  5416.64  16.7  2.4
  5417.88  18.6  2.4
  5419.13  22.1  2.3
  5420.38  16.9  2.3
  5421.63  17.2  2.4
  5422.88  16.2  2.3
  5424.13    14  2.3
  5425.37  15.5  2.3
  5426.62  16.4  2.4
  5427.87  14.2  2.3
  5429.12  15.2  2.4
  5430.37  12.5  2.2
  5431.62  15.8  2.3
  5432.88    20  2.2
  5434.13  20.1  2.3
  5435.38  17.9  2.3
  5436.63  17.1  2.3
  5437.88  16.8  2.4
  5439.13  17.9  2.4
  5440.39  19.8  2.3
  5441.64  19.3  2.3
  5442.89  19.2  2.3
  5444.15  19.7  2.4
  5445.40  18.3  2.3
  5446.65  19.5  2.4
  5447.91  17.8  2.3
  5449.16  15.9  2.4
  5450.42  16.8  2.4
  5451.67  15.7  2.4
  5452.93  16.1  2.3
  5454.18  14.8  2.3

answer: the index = 1.2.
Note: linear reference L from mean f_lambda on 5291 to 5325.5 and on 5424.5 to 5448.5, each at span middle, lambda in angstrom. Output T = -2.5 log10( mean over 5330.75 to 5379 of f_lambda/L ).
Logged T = -0.08 mag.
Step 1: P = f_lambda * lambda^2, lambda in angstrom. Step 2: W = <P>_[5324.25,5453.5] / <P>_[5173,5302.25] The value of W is 1.1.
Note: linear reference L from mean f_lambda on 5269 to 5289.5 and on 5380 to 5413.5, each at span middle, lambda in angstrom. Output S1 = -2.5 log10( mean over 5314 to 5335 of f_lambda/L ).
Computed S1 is -0.06 mag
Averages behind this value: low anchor 16.5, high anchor 17.2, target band 17.8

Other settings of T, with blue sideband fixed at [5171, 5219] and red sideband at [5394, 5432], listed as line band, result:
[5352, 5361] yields -0.21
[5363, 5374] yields -0.13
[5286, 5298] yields 0.05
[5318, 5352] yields -0.06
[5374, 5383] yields -0.19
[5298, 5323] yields -0.05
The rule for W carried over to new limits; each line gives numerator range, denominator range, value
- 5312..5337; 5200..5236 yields 1.06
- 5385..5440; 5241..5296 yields 1.11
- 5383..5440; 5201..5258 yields 1.07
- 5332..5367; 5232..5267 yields 1.25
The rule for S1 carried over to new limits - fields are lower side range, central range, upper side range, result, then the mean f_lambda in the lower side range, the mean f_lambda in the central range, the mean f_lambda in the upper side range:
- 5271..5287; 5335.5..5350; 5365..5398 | 0.00 mag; 17.1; 18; 18.6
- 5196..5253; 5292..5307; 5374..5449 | -0.11 mag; 17.3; 19.4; 17.6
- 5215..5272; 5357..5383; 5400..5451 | -0.14 mag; 16.4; 19.3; 17.2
